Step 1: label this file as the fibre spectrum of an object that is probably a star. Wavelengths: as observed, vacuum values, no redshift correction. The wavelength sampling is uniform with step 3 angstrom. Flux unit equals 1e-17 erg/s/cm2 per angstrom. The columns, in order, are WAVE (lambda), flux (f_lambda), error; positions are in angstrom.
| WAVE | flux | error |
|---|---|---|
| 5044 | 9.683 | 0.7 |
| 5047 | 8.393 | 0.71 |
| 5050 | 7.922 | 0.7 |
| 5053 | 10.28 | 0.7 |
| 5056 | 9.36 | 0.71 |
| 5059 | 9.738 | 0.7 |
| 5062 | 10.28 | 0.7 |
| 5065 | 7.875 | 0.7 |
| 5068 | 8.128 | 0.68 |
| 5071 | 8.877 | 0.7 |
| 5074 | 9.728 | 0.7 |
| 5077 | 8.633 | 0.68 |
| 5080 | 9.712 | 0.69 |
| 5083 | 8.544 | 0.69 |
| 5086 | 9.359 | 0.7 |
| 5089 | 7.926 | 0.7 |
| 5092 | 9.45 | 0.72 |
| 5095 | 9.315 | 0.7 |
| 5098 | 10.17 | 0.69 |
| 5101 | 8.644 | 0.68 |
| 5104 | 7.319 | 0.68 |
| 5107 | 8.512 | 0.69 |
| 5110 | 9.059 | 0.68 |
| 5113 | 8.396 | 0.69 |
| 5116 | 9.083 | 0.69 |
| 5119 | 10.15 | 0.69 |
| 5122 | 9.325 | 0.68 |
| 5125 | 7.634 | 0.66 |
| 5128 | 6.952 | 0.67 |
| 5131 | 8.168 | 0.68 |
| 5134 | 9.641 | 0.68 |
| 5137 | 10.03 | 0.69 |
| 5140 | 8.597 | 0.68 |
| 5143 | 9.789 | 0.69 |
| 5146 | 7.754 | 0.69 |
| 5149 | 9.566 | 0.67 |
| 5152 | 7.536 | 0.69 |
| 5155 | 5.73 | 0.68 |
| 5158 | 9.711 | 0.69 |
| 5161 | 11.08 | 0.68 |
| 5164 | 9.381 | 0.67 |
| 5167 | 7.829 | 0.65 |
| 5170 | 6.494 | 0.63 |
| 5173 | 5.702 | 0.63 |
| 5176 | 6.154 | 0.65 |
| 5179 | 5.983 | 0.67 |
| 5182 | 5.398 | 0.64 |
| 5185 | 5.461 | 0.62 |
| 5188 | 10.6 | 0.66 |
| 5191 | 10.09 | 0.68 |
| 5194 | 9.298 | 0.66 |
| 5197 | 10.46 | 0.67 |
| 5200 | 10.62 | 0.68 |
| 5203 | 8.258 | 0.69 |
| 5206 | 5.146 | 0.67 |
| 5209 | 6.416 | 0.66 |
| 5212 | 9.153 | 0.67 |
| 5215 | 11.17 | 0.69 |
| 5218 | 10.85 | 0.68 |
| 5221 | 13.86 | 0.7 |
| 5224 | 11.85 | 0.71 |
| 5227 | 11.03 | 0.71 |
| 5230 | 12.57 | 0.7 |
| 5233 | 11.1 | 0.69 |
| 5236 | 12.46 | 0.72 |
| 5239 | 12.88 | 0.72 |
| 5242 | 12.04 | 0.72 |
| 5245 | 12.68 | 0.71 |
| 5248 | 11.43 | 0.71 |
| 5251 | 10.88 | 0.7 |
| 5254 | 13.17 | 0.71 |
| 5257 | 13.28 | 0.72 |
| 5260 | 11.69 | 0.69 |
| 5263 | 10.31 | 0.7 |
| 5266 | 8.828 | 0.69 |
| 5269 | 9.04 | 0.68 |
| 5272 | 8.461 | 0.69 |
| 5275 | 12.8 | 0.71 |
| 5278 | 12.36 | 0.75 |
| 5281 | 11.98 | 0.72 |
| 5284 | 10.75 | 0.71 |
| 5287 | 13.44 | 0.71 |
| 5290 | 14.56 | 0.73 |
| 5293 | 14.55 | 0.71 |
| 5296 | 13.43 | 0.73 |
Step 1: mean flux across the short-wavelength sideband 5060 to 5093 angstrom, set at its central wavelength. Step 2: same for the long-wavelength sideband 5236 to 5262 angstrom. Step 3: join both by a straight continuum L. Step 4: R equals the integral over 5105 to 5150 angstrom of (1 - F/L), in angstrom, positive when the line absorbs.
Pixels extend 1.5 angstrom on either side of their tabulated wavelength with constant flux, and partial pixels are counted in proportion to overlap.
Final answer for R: 5.0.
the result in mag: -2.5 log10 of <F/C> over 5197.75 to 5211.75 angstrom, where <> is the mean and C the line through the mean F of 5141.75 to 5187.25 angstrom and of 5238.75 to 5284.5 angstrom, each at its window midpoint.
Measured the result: 0.16 mag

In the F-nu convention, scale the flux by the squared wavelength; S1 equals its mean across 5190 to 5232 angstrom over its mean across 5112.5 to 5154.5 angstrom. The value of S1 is 1.2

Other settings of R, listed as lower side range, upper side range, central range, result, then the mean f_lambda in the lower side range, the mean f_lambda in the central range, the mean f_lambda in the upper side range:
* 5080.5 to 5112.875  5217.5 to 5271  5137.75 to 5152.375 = 1.4 angstrom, 8.84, 8.8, 11.6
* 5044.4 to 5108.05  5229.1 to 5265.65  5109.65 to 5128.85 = 2.0 angstrom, 8.98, 8.69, 11.9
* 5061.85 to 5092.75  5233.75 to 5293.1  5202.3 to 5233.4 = 2.7 angstrom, 8.89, 10.1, 11.8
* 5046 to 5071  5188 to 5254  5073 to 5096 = 0.5 angstrom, 9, 9.06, 10.7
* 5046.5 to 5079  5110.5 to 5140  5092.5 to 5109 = 0.1 angstrom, 9.05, 8.84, 8.82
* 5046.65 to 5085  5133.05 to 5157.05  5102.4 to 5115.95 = 0.6 angstrom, 9.06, 8.41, 8.58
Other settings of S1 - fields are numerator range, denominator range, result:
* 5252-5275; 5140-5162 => 1.30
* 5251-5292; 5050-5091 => 1.38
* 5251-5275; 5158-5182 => 1.49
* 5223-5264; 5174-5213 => 1.55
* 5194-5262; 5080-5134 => 1.32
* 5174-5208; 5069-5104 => 0.91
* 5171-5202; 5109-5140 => 0.92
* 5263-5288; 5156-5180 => 1.46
